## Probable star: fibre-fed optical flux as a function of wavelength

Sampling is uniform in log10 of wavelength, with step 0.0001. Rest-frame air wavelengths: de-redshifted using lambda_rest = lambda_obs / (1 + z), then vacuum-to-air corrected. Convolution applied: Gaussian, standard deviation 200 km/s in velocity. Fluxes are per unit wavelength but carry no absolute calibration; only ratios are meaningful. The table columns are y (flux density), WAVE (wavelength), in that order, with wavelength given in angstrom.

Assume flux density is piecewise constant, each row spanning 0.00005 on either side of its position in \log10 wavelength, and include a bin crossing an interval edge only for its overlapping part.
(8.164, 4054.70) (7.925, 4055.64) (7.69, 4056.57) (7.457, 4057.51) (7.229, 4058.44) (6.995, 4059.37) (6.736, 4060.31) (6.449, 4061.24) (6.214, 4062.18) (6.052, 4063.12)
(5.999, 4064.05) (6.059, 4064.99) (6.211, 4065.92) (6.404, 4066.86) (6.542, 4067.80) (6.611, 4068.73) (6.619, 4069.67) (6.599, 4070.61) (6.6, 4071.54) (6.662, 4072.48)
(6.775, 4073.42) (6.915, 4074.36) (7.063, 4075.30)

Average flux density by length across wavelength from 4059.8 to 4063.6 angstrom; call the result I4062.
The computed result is 6.36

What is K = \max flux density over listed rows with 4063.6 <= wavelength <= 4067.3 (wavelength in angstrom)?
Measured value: 6.404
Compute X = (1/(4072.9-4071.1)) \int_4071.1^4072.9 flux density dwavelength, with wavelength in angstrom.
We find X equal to 6.62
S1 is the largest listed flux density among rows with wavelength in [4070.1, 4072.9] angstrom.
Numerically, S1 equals 6.662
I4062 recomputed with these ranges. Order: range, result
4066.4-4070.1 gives 6.54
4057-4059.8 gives 7.24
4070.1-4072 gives 6.62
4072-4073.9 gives 6.7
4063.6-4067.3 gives 6.16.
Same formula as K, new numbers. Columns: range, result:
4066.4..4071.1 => 6.619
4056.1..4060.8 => 7.69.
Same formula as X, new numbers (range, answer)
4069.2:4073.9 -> 6.65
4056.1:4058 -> 7.58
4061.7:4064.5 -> 6.08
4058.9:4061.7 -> 6.74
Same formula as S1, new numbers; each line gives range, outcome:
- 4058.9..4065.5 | 6.995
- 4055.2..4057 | 7.925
